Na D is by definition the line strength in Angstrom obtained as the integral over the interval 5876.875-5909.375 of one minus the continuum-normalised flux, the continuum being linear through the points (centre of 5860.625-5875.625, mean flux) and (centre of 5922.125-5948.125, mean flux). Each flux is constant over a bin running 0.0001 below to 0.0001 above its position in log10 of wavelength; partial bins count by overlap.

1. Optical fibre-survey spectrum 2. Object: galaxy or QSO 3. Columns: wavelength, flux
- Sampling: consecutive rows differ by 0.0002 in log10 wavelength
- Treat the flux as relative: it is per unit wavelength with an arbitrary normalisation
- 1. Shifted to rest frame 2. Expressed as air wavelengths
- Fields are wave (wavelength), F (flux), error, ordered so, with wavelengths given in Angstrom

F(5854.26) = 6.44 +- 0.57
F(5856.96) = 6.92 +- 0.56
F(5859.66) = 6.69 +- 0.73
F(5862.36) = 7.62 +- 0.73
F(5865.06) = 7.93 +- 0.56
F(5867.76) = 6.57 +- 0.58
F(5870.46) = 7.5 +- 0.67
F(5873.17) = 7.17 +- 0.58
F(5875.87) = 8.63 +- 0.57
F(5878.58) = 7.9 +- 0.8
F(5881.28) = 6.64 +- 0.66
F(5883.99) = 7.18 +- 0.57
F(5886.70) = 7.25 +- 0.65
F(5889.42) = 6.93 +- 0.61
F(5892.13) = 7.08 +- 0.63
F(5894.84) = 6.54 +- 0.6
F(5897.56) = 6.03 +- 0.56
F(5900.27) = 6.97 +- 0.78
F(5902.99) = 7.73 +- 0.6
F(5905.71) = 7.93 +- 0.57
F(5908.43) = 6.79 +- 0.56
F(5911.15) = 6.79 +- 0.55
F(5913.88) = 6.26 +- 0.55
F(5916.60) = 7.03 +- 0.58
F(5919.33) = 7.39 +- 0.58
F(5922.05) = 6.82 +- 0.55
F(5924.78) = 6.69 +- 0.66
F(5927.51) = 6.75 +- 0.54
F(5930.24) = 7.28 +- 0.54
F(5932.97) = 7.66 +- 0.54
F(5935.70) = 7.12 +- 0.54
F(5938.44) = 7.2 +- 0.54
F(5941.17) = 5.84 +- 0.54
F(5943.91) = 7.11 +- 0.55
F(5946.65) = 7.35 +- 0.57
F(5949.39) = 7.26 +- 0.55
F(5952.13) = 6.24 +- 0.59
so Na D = 0.8 Angstrom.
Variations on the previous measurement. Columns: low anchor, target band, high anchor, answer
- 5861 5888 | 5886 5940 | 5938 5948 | 0.73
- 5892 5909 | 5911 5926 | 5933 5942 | 0.28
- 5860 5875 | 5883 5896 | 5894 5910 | 0.25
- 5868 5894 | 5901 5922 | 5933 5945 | -0.02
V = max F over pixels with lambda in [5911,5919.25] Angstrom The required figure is 7.03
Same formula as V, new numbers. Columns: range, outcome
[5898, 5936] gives 7.93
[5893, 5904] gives 7.73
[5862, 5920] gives 8.63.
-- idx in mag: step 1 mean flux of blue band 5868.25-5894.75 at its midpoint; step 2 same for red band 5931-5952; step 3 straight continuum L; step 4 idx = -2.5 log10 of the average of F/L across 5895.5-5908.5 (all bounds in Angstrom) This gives 0.02 mag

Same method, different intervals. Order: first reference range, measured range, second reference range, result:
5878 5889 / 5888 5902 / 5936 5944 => 0.053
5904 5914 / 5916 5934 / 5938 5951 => -0.014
